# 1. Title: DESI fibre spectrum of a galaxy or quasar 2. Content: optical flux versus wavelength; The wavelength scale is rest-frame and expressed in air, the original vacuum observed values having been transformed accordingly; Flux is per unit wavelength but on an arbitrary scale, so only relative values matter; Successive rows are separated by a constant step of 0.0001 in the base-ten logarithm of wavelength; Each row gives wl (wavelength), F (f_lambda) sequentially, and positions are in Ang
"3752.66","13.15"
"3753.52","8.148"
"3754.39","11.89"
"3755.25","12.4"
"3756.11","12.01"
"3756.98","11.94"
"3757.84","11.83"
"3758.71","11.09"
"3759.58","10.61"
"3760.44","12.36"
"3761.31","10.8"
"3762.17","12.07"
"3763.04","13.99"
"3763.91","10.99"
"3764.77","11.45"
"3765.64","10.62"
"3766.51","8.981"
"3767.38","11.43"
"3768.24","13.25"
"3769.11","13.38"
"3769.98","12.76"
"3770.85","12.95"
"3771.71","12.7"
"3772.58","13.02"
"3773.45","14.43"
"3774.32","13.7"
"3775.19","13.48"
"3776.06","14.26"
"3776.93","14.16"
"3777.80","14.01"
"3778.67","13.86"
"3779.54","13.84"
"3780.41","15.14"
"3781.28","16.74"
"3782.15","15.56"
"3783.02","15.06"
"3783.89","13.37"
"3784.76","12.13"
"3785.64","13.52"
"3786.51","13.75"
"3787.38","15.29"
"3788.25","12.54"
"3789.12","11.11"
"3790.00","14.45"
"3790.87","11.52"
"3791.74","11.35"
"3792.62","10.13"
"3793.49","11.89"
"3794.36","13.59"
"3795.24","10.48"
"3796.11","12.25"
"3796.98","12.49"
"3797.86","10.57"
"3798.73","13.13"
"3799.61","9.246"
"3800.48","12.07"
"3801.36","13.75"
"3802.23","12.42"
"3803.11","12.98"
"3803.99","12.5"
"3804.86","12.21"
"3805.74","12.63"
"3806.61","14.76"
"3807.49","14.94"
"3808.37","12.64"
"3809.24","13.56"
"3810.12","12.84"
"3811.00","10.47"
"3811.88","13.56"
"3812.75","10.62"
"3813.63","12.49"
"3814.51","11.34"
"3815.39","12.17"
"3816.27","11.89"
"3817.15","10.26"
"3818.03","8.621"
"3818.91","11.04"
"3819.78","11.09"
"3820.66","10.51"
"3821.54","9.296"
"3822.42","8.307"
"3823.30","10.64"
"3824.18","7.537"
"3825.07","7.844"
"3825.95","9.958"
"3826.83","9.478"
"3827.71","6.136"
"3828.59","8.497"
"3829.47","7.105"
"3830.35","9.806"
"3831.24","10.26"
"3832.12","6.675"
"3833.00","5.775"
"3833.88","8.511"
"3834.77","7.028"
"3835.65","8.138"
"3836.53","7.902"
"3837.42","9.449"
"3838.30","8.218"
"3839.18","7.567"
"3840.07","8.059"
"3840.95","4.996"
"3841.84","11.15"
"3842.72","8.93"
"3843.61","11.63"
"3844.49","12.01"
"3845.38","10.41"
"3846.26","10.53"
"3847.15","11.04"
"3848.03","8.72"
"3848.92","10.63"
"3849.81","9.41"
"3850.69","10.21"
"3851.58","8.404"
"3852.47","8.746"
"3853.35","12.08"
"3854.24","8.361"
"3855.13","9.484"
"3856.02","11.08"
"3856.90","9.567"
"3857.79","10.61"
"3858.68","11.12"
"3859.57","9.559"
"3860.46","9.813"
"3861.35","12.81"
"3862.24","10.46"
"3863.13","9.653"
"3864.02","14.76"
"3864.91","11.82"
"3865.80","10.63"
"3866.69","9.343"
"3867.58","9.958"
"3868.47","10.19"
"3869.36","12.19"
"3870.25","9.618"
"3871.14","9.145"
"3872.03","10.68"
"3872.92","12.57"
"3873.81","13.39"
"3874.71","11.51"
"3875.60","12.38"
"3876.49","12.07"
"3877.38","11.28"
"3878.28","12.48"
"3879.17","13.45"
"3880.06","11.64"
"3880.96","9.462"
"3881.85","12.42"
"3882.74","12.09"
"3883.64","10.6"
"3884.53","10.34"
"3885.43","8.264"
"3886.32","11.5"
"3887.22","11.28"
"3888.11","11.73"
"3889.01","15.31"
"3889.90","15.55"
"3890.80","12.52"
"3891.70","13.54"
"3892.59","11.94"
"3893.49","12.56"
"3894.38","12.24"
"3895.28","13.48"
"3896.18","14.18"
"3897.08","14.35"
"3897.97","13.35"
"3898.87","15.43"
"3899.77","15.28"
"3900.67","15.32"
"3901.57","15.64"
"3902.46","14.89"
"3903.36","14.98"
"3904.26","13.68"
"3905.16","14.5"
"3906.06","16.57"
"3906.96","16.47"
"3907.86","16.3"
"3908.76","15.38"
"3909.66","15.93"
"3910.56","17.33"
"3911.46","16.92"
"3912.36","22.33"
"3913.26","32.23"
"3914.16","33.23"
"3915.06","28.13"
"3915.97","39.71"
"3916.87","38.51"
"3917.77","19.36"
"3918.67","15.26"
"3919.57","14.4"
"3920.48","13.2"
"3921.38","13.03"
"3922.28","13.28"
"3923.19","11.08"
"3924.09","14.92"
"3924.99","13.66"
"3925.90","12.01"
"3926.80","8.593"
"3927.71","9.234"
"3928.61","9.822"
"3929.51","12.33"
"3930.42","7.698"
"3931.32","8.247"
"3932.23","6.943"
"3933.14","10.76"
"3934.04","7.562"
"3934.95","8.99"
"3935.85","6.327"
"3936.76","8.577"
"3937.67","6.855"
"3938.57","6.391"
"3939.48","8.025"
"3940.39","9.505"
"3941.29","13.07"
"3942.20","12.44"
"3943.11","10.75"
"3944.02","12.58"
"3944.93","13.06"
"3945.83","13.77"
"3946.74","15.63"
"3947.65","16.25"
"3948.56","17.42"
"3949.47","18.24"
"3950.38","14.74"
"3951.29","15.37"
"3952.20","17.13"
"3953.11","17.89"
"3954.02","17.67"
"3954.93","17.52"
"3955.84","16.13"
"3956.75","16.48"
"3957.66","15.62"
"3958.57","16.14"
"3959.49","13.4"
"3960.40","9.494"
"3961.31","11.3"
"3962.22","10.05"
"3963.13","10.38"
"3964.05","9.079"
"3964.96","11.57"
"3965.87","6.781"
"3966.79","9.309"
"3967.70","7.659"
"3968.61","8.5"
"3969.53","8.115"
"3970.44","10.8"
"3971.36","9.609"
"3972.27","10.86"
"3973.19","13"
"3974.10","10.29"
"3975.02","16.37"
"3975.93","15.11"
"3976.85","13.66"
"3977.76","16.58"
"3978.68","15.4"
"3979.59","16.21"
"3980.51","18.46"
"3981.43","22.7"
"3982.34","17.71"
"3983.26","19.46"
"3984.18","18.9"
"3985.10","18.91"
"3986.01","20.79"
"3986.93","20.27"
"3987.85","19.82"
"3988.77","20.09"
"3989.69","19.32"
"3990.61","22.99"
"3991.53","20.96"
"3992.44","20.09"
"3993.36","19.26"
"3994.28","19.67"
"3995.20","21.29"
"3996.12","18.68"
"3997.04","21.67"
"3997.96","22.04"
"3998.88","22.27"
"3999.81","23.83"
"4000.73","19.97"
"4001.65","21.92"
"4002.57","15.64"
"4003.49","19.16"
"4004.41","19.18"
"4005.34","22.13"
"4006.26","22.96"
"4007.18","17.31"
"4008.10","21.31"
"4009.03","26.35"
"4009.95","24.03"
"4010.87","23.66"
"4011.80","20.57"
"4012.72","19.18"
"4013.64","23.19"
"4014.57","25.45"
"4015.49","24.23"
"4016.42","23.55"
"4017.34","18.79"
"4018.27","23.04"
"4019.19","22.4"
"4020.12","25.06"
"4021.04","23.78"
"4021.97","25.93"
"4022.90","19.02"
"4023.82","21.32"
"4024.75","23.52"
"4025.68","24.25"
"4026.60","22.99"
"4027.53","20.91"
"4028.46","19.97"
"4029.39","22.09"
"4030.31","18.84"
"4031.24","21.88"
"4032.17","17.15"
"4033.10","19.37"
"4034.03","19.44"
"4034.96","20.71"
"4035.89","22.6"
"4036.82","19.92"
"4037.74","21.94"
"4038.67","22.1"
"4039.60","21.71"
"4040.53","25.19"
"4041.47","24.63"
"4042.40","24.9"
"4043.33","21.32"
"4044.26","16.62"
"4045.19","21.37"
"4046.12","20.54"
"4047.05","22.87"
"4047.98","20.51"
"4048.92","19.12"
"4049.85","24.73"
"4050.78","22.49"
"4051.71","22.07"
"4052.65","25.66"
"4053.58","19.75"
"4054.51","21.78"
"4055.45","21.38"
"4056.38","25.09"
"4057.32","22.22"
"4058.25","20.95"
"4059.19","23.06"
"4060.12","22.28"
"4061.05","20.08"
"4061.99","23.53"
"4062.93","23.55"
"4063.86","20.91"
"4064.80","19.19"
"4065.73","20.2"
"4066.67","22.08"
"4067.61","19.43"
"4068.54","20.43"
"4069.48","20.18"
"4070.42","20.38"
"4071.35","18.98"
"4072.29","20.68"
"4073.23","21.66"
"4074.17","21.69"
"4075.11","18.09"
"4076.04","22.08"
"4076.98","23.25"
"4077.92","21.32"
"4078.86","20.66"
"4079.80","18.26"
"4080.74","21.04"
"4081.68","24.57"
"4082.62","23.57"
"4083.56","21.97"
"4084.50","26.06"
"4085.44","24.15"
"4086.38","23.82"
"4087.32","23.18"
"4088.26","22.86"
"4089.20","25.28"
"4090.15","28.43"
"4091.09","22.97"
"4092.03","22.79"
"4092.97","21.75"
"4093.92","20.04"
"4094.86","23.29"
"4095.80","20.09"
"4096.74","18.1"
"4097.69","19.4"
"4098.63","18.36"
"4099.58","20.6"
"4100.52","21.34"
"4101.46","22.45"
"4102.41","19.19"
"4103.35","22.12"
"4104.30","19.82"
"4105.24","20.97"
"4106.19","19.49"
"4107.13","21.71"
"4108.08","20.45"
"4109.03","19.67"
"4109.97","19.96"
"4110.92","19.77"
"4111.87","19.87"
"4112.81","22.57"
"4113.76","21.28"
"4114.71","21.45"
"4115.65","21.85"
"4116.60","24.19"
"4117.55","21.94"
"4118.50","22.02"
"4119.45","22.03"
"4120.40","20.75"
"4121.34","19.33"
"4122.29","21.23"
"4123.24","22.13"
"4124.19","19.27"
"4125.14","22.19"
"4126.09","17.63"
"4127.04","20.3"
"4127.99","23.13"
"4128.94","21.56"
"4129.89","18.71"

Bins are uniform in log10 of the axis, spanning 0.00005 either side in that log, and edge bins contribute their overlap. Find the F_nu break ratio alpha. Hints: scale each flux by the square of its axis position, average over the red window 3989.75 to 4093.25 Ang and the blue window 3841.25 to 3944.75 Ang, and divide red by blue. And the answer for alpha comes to 1.83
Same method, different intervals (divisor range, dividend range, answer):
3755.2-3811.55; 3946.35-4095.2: 1.76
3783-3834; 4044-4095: 2.23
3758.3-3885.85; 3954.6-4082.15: 1.94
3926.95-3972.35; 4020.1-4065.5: 1.96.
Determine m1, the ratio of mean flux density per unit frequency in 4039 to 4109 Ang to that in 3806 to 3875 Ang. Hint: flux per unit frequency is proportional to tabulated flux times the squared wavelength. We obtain 2.4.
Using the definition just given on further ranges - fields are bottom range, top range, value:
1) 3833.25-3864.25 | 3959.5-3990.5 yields 1.57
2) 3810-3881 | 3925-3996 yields 1.45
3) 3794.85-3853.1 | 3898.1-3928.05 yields 1.81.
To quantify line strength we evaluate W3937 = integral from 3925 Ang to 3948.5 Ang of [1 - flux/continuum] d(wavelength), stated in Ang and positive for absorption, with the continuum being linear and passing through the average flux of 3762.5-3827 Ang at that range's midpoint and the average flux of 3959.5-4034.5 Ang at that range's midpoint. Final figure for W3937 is 8.83 Ang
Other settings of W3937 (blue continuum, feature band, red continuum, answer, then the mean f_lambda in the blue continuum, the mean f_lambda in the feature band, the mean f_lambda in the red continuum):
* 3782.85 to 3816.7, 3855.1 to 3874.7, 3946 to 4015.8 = 4.6 Ang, 12.5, 10.9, 17.2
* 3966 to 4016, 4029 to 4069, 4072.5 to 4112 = -2.6 Ang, 18.4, 21.5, 21.6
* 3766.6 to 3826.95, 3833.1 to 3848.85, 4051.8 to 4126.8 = 5.4 Ang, 12.3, 9.04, 21.5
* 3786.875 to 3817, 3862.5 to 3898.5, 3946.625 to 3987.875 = 4.1 Ang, 12.3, 11.9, 14.6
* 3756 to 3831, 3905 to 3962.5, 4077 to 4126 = 4.9 Ang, 12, 14.9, 21.6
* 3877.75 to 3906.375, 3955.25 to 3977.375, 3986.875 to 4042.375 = 7.9 Ang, 13.1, 11.7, 21.5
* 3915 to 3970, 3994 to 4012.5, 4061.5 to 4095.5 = -4.4 Ang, 13.1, 21.2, 22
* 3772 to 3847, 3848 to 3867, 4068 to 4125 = 3.9 Ang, 11.3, 10.4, 21.5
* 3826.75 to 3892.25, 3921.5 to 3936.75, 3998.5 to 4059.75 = 5.0 Ang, 10.3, 10.1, 21.8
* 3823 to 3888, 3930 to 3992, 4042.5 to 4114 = 7.7 Ang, 10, 13.7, 21.5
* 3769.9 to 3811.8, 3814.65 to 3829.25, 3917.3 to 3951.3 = 3.7 Ang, 13.1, 9.58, 11.8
